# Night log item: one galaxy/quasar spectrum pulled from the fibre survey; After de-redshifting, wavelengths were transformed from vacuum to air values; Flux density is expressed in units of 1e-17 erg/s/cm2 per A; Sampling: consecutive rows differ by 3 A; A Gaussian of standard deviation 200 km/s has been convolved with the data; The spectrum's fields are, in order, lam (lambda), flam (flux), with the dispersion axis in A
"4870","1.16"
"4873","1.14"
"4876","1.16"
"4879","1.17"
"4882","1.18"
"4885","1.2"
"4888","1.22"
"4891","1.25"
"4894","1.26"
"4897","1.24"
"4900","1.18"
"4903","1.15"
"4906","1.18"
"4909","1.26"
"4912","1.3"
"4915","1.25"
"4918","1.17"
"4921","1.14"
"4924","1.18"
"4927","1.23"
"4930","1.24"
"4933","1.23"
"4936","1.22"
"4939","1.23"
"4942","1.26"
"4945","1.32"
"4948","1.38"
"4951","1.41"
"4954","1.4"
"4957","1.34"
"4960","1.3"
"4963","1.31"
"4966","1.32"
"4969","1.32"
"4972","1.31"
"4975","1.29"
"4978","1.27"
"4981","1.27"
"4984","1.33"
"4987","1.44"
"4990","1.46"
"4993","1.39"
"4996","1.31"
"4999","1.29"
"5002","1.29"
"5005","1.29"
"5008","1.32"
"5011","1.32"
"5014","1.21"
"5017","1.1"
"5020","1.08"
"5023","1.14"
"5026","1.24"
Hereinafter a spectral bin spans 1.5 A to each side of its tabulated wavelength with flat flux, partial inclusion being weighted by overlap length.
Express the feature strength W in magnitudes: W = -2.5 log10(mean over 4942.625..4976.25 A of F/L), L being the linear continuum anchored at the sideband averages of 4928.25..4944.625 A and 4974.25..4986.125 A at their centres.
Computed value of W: -0.05 mag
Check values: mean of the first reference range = 1.24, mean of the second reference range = 1.3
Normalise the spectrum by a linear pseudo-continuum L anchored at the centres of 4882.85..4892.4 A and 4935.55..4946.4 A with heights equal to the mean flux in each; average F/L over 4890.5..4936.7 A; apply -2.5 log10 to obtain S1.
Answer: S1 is 0.020 mag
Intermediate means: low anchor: 1.22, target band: 1.22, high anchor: 1.26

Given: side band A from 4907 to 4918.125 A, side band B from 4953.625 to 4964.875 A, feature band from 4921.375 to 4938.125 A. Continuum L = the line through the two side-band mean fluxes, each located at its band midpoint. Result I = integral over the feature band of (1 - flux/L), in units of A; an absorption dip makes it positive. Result 0.86 A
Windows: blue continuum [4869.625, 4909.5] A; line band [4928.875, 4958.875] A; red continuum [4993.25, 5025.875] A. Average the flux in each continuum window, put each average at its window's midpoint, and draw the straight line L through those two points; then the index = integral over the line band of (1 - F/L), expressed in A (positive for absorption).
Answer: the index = -2.2 A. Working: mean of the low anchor 1.2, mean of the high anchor 1.24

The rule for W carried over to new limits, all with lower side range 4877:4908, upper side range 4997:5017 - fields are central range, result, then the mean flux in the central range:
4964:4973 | -0.057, 1.32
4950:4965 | -0.089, 1.35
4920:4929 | 0.031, 1.19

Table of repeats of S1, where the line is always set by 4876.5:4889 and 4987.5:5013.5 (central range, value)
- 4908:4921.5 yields 0.00 mag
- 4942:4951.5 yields -0.07 mag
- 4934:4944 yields 0.02 mag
